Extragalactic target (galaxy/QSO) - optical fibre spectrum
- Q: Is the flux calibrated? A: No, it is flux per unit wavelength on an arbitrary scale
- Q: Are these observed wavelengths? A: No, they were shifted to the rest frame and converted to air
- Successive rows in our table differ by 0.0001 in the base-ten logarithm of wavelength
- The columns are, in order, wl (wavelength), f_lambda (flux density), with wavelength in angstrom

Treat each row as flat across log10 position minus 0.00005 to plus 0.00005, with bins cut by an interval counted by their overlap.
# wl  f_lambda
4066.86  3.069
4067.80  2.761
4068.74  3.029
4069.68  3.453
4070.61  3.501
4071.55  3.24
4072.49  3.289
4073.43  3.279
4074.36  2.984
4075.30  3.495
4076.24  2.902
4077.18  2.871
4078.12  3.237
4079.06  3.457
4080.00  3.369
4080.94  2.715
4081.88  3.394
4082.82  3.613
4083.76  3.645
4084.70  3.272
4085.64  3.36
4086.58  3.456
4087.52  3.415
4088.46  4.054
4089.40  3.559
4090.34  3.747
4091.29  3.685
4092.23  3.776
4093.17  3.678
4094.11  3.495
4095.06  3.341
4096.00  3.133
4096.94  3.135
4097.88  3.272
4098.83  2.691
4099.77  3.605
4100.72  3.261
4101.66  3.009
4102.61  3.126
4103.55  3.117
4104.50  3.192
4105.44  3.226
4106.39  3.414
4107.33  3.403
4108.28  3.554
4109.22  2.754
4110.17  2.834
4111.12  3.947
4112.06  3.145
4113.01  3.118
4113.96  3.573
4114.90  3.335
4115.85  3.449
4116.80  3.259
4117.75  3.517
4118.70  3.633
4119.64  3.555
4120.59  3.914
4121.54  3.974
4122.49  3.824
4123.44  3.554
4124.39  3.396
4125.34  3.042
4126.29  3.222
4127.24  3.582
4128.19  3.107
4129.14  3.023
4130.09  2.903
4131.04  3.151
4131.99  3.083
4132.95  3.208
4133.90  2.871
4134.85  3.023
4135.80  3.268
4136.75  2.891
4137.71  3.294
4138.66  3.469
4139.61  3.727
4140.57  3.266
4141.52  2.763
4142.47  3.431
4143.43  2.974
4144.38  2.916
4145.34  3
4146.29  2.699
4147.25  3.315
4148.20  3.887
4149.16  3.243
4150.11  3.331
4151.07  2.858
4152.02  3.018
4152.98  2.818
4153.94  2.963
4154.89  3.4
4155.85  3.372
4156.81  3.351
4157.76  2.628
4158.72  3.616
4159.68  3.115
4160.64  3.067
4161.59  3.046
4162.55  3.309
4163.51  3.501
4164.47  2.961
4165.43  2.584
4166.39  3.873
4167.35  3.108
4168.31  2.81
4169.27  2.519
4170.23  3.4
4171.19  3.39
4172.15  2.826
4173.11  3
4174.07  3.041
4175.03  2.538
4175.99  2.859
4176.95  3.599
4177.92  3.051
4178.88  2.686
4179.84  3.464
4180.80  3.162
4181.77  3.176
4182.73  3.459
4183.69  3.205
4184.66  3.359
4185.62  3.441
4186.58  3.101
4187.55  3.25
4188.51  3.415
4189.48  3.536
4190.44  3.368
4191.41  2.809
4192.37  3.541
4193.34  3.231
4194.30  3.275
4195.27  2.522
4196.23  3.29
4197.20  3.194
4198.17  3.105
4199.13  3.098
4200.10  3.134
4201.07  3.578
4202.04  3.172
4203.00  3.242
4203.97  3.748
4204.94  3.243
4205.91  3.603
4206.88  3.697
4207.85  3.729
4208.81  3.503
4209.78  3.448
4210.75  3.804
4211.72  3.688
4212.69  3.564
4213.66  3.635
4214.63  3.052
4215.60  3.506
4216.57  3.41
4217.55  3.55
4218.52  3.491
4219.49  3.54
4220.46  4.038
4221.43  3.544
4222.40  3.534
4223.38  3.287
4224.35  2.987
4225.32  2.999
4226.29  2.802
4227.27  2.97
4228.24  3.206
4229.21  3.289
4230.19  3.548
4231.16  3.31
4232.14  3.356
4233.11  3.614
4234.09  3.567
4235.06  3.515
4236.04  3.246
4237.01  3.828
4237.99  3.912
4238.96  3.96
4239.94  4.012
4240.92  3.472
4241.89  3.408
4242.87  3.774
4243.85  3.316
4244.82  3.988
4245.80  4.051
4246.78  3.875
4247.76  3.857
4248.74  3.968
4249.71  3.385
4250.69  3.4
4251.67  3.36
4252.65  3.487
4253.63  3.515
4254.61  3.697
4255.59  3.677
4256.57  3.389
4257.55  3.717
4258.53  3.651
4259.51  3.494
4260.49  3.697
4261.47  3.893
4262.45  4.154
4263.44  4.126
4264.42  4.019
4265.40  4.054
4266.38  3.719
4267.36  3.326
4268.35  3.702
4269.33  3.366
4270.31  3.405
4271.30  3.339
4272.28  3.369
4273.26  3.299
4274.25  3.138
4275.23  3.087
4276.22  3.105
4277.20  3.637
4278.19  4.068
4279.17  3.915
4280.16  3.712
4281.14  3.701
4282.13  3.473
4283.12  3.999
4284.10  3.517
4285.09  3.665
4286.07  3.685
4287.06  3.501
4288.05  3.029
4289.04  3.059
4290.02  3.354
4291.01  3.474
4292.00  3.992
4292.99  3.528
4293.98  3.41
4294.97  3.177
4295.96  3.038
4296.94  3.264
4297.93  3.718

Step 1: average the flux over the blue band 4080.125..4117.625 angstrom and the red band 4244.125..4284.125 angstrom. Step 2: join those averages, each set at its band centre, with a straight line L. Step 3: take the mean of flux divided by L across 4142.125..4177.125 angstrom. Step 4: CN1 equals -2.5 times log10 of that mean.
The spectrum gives 0.11 mag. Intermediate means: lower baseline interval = 3.35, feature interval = 3.11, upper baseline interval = 3.64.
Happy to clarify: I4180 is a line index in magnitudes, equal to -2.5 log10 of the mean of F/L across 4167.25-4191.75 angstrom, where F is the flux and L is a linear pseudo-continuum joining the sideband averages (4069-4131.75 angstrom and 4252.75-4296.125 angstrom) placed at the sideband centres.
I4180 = 0.102 mag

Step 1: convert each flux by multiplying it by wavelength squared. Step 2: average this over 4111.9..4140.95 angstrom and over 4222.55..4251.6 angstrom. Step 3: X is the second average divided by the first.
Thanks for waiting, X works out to 1.11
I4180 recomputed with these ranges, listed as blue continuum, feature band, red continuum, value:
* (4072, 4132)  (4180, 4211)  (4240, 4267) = 0.078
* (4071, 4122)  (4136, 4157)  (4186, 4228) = 0.059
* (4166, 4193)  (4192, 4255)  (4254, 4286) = -0.024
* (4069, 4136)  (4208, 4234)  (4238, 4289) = 0.041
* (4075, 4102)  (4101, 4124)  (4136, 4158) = -0.036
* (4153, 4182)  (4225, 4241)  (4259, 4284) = -0.004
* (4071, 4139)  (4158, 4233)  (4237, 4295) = 0.069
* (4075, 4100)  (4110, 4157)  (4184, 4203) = 0.015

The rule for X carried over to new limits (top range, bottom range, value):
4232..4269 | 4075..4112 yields 1.19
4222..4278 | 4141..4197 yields 1.17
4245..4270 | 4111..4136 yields 1.18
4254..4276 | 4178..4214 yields 1.11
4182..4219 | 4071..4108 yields 1.07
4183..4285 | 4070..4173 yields 1.13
